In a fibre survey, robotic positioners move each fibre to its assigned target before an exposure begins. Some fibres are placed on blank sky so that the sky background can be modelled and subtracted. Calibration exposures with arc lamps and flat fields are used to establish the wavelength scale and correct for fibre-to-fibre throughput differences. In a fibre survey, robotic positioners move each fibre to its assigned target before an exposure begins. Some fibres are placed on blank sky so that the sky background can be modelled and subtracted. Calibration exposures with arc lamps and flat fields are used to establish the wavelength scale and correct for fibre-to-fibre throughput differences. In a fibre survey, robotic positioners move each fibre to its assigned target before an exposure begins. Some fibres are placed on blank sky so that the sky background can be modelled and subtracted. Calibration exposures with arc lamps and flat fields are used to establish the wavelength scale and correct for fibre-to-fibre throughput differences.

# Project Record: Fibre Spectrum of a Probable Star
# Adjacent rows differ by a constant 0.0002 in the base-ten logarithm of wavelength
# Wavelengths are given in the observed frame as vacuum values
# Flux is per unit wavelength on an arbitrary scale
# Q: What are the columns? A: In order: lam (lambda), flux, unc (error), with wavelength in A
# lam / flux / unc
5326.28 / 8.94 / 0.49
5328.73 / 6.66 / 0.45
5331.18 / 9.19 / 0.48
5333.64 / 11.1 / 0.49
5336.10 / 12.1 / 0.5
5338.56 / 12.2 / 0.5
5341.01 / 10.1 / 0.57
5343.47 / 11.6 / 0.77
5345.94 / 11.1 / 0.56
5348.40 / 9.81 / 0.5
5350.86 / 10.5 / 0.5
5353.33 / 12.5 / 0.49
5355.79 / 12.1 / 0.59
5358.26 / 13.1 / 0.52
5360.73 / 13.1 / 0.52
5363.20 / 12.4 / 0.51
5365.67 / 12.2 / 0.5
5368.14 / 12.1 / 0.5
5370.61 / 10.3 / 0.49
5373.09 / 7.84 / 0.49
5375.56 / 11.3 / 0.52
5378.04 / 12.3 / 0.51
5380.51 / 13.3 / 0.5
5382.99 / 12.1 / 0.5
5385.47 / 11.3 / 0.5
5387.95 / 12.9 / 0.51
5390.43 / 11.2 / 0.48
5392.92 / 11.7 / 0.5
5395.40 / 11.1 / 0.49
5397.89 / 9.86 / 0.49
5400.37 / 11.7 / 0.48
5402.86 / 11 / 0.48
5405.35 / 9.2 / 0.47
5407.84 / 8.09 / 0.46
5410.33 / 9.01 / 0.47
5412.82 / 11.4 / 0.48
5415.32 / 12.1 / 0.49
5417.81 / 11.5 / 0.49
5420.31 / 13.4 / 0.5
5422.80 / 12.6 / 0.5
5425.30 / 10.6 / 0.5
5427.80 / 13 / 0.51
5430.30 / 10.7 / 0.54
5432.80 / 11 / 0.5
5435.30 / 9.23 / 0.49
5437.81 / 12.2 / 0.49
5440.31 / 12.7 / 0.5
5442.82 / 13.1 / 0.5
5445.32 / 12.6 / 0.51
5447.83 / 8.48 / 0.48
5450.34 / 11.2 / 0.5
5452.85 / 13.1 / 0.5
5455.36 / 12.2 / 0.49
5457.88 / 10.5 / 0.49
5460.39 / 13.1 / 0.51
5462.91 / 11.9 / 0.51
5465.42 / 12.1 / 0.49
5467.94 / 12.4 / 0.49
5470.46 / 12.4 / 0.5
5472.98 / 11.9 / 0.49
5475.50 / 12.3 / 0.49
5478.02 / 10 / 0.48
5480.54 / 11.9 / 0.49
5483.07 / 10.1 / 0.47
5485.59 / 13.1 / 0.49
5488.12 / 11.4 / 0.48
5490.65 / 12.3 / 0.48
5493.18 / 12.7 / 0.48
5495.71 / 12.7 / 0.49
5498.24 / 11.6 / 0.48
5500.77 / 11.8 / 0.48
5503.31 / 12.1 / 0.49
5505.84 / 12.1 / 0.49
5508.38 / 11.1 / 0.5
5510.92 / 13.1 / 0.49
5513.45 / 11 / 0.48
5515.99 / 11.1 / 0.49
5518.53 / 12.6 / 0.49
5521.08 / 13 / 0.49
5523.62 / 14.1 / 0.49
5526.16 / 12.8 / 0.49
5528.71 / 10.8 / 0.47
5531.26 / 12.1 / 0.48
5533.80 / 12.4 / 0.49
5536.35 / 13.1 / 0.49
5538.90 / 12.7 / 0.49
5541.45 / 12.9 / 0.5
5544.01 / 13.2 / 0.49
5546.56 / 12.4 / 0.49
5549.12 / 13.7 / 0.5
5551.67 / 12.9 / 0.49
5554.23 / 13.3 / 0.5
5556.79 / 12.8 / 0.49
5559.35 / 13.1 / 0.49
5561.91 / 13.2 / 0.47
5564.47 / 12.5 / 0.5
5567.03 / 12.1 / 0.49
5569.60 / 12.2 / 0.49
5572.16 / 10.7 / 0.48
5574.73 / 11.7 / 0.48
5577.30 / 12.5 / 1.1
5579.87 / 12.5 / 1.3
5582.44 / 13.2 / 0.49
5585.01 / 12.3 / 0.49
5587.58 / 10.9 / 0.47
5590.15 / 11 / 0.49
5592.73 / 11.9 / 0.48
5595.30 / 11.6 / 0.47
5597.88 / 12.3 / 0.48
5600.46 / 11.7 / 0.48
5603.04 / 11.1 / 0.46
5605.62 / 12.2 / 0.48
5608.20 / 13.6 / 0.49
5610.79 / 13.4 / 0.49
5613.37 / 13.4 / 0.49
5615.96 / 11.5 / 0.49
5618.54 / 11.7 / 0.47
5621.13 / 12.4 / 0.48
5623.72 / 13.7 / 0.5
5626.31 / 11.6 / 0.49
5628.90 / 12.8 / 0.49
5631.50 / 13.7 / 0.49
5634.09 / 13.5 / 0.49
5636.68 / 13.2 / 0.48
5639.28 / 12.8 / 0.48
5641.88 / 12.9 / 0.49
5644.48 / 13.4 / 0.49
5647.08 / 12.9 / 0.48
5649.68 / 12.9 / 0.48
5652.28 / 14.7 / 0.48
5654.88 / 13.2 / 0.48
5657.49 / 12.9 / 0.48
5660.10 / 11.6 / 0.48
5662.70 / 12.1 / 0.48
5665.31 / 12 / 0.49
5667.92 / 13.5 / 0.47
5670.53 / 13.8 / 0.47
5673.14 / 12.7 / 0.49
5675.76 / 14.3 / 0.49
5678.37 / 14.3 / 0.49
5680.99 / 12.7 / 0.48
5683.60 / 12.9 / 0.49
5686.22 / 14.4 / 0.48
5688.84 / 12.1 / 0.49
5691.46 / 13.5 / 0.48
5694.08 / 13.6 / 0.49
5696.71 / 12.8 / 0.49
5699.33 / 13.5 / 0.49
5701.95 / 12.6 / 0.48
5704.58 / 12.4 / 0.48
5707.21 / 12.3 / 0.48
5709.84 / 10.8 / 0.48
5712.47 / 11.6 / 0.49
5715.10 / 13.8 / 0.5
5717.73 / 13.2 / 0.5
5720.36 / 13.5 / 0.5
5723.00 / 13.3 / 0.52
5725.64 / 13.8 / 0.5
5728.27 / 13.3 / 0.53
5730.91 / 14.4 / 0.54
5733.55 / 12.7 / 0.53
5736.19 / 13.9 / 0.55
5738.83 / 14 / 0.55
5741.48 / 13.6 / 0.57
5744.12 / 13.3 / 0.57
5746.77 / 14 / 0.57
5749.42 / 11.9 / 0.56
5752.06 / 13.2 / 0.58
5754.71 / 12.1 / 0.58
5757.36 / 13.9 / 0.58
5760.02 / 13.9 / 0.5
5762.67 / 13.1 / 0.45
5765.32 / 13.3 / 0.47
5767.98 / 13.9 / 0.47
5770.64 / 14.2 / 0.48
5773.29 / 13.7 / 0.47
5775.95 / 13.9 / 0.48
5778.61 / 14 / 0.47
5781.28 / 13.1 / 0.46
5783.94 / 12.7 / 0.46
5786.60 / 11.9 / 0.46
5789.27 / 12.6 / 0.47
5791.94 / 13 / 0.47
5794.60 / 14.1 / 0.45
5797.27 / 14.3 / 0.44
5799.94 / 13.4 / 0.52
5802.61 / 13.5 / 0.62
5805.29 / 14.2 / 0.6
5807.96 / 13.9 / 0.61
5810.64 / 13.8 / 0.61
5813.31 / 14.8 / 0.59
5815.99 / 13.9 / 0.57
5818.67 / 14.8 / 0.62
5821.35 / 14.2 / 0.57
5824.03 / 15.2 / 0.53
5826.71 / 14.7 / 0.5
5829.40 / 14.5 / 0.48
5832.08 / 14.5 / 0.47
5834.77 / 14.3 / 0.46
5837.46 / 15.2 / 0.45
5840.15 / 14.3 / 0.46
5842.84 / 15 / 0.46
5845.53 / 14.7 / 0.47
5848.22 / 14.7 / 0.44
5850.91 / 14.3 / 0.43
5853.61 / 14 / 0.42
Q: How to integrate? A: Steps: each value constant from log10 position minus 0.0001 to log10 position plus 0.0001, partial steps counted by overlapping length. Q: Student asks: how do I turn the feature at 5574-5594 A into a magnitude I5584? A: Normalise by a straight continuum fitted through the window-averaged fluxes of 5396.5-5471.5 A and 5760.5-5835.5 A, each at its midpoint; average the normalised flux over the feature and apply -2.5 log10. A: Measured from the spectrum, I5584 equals 0.04 mag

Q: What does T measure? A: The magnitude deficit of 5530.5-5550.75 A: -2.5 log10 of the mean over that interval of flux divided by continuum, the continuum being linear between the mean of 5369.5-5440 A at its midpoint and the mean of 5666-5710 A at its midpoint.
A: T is -0.06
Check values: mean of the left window 11.2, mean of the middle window 12.8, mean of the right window 13.1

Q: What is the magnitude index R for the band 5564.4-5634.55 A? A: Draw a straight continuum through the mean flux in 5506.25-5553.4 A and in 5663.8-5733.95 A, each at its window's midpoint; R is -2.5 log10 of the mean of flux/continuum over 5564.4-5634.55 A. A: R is 0.04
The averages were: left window 12.5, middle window 12.3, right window 13.1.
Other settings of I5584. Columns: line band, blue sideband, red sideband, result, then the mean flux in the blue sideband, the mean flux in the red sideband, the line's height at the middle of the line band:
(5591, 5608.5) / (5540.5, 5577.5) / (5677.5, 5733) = 0.07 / 12.6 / 13.1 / 12.7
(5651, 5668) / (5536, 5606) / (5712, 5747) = 0.01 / 12.3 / 13.5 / 13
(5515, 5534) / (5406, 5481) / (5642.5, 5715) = -0.03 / 11.5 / 13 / 12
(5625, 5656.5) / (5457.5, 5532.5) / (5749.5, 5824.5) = -0.03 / 12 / 13.6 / 12.8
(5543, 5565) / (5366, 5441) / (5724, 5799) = -0.08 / 11.2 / 13.4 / 12.1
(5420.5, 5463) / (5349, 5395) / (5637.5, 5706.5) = 0.03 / 11.8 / 13.1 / 12.1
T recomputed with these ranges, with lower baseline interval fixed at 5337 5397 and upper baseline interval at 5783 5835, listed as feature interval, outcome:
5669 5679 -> -0.04 mag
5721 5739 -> -0.01 mag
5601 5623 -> 0.04 mag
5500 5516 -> 0.05 mag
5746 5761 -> 0.04 mag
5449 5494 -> 0.02 mag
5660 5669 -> 0.07 mag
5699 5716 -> 0.09 mag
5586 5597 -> 0.12 mag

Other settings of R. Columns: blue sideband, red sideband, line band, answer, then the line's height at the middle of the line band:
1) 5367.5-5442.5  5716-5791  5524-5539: -0.03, 12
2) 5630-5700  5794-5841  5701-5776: 0.04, 13.7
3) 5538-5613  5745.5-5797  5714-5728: -0.03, 13.1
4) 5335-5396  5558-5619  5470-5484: 0.05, 11.9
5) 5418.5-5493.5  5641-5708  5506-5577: -0.01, 12.3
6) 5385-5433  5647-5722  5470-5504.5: -0.02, 11.7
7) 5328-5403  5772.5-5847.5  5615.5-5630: 0.05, 12.9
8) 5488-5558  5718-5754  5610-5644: 0.01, 12.9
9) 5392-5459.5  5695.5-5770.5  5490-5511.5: -0.04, 11.7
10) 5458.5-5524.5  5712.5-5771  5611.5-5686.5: -0.01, 12.9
